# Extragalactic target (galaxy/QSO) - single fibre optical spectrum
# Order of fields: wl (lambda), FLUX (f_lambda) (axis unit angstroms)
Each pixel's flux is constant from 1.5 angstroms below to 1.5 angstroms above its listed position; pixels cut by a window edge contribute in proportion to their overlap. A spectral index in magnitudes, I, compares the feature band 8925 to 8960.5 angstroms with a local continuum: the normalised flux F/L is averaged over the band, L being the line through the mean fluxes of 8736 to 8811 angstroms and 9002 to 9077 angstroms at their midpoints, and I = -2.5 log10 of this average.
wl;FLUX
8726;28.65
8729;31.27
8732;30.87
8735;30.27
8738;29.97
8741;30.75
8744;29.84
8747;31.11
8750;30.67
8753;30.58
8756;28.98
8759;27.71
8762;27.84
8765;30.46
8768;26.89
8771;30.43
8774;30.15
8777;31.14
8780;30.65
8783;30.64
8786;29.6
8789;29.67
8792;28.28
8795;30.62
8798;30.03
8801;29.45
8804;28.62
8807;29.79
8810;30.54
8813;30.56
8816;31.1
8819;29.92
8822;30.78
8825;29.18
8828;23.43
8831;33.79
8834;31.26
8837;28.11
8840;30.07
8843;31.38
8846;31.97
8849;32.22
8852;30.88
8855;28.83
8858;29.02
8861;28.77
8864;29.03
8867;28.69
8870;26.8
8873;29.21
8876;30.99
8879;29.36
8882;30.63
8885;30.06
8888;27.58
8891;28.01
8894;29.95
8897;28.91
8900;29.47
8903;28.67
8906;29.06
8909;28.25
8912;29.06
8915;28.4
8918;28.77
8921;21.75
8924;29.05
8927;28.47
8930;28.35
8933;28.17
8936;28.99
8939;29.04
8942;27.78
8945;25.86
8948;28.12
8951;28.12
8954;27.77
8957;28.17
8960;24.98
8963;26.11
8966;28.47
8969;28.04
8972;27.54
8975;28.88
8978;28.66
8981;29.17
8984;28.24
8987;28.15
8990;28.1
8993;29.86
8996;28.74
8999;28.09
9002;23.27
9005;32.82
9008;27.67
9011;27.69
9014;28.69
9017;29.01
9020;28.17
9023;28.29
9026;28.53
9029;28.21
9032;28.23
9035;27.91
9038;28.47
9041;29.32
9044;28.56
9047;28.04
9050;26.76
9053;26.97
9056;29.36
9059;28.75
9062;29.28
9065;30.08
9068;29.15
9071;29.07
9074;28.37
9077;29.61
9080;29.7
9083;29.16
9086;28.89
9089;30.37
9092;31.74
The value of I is 0.041 mag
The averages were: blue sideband 29.8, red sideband 28.6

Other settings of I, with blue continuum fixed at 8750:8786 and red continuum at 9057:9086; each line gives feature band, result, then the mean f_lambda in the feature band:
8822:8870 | -0.01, 29.7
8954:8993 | 0.05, 27.9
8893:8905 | 0.01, 29.2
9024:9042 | 0.03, 28.4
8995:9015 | 0.05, 28.1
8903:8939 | 0.05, 28.1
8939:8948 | 0.08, 27.4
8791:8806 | 0.01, 29.5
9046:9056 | 0.07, 27.5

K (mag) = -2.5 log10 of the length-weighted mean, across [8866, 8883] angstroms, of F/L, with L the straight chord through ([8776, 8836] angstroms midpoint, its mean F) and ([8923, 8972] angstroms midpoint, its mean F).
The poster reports -0.01 mag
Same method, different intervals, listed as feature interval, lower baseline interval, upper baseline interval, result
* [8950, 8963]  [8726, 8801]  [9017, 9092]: 0.08 mag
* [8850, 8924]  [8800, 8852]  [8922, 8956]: 0.01 mag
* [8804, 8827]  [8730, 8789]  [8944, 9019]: -0.02 mag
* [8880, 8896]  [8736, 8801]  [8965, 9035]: -0.01 mag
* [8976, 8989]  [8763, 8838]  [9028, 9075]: 0.01 mag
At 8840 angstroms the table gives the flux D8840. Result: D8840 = 30.07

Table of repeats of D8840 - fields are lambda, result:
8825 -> 29.18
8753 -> 30.58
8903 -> 28.67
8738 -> 29.97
